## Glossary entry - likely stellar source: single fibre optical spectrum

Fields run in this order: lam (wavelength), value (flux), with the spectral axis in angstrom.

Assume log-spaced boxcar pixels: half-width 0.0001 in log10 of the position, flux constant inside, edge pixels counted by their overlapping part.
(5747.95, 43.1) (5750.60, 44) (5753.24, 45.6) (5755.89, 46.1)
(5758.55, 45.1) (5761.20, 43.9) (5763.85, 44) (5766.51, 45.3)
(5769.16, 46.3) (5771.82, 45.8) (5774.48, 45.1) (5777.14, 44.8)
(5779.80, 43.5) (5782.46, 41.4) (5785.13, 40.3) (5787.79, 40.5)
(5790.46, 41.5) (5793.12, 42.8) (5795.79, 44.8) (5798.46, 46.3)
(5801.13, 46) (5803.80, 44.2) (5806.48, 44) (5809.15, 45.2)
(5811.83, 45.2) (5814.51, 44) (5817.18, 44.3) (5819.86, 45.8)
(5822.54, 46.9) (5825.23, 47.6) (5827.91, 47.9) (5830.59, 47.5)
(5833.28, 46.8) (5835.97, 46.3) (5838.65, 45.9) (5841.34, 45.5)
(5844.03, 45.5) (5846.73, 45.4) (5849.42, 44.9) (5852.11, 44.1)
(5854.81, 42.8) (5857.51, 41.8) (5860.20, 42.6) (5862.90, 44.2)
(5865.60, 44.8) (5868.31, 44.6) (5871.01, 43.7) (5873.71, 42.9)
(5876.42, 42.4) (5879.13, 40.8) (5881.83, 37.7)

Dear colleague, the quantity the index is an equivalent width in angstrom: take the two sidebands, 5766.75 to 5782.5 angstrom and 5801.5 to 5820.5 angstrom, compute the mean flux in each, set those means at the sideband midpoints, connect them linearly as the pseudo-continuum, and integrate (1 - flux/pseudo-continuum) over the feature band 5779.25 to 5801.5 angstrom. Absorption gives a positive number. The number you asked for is 0.9 angstrom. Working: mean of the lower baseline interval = 44.8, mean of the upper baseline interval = 44.7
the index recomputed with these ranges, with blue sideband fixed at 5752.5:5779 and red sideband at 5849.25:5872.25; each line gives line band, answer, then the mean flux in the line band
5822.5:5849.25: -1.4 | 46.4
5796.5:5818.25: -0.2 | 44.9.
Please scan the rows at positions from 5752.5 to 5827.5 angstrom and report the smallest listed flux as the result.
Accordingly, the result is 40.3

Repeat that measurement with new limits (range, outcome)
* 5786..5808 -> 40.5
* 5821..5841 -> 45.9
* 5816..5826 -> 44.3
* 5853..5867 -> 41.8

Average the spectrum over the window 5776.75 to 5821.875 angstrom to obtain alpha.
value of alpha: 43.8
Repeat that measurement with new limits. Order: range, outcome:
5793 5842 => 45.7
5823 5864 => 45.3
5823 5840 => 47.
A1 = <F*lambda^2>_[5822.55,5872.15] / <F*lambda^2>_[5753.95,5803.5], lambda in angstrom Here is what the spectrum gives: 1.05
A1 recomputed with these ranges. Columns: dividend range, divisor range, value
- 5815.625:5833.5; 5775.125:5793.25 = 1.12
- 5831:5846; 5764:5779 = 1.04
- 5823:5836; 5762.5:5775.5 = 1.07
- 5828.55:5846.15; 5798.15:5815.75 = 1.04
